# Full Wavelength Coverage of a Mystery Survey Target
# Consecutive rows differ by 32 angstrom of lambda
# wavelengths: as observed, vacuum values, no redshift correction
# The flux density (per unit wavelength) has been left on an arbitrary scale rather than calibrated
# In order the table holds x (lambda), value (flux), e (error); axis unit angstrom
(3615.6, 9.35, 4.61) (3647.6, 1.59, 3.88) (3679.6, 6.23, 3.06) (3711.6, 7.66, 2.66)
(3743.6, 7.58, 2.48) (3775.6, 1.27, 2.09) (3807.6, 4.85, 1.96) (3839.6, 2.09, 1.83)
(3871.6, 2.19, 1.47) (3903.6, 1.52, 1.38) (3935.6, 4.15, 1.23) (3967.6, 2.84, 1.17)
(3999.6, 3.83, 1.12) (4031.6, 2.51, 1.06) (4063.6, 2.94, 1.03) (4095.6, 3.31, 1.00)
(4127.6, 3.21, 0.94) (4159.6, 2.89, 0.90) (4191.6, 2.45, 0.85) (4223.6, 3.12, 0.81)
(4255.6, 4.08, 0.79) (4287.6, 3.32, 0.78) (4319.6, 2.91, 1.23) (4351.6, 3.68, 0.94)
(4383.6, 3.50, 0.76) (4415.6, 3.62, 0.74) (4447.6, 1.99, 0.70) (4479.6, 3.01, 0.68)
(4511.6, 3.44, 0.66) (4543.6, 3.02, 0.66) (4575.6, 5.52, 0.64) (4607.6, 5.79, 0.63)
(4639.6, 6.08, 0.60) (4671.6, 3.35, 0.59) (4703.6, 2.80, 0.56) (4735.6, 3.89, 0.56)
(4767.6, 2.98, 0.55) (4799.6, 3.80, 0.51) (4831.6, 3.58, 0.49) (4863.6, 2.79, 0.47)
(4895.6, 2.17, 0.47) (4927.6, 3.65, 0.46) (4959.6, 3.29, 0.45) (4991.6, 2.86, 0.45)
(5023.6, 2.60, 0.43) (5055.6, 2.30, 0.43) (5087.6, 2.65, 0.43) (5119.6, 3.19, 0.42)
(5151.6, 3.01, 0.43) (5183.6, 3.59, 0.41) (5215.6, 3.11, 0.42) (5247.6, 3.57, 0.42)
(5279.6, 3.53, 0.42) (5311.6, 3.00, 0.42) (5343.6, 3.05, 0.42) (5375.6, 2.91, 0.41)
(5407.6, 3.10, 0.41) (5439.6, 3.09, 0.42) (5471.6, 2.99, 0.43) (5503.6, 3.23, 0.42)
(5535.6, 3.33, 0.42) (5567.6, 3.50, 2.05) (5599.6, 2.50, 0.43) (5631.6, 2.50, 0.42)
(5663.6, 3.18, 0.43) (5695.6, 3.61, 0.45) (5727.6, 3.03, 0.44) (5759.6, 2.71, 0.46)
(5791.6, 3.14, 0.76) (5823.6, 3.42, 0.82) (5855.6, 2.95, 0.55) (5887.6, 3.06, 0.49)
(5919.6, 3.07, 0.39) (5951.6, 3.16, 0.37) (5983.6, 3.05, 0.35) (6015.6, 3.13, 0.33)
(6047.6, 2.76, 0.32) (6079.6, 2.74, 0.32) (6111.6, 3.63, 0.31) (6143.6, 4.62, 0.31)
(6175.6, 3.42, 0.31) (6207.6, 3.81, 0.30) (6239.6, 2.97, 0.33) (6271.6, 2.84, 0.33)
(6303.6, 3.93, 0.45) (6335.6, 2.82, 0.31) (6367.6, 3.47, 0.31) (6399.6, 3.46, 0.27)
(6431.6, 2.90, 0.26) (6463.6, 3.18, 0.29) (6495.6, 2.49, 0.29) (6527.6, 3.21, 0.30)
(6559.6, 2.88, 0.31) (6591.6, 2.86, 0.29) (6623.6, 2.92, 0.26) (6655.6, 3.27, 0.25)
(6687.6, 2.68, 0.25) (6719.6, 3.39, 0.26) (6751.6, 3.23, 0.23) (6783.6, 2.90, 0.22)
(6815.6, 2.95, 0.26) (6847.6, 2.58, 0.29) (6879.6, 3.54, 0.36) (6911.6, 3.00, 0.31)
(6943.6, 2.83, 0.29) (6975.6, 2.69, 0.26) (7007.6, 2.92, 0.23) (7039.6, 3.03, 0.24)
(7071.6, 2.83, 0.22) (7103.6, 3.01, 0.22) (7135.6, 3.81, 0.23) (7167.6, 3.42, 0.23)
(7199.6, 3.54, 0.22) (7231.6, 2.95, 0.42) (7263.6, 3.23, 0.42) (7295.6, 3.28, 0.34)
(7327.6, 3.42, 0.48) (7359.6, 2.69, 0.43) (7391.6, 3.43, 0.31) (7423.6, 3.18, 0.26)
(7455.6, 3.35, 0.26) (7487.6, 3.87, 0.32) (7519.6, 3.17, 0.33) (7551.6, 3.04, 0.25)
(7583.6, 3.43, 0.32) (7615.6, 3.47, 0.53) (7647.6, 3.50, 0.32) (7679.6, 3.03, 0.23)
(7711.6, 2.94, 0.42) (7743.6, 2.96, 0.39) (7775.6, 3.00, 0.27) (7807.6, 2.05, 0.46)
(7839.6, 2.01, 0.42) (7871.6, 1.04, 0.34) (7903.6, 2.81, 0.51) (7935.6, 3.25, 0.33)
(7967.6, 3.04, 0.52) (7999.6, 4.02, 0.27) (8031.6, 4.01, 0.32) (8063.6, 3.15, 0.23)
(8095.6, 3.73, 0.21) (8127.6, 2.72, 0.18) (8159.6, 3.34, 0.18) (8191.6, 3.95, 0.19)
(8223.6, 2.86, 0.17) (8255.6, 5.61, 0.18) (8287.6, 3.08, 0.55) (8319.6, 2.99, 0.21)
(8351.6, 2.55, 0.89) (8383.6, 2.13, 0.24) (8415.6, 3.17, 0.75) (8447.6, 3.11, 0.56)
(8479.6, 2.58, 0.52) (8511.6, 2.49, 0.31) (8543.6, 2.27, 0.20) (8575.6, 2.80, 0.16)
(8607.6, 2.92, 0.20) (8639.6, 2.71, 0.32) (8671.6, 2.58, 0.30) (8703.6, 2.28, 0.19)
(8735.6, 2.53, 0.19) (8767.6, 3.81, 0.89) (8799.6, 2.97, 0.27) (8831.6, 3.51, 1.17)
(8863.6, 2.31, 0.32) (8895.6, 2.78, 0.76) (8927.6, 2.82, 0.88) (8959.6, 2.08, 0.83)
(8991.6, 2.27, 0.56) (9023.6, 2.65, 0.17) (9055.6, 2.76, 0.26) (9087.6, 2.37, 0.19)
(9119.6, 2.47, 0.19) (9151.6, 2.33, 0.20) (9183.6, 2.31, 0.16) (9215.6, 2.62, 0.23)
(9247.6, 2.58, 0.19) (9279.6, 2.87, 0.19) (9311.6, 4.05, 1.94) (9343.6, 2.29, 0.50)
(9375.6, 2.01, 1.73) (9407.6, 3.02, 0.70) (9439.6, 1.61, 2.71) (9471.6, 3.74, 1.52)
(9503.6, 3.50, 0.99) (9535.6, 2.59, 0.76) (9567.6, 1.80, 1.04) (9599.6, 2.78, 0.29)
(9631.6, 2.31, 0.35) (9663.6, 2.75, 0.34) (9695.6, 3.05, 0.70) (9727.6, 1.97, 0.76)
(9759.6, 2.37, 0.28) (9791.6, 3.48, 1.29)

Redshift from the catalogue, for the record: 0.65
